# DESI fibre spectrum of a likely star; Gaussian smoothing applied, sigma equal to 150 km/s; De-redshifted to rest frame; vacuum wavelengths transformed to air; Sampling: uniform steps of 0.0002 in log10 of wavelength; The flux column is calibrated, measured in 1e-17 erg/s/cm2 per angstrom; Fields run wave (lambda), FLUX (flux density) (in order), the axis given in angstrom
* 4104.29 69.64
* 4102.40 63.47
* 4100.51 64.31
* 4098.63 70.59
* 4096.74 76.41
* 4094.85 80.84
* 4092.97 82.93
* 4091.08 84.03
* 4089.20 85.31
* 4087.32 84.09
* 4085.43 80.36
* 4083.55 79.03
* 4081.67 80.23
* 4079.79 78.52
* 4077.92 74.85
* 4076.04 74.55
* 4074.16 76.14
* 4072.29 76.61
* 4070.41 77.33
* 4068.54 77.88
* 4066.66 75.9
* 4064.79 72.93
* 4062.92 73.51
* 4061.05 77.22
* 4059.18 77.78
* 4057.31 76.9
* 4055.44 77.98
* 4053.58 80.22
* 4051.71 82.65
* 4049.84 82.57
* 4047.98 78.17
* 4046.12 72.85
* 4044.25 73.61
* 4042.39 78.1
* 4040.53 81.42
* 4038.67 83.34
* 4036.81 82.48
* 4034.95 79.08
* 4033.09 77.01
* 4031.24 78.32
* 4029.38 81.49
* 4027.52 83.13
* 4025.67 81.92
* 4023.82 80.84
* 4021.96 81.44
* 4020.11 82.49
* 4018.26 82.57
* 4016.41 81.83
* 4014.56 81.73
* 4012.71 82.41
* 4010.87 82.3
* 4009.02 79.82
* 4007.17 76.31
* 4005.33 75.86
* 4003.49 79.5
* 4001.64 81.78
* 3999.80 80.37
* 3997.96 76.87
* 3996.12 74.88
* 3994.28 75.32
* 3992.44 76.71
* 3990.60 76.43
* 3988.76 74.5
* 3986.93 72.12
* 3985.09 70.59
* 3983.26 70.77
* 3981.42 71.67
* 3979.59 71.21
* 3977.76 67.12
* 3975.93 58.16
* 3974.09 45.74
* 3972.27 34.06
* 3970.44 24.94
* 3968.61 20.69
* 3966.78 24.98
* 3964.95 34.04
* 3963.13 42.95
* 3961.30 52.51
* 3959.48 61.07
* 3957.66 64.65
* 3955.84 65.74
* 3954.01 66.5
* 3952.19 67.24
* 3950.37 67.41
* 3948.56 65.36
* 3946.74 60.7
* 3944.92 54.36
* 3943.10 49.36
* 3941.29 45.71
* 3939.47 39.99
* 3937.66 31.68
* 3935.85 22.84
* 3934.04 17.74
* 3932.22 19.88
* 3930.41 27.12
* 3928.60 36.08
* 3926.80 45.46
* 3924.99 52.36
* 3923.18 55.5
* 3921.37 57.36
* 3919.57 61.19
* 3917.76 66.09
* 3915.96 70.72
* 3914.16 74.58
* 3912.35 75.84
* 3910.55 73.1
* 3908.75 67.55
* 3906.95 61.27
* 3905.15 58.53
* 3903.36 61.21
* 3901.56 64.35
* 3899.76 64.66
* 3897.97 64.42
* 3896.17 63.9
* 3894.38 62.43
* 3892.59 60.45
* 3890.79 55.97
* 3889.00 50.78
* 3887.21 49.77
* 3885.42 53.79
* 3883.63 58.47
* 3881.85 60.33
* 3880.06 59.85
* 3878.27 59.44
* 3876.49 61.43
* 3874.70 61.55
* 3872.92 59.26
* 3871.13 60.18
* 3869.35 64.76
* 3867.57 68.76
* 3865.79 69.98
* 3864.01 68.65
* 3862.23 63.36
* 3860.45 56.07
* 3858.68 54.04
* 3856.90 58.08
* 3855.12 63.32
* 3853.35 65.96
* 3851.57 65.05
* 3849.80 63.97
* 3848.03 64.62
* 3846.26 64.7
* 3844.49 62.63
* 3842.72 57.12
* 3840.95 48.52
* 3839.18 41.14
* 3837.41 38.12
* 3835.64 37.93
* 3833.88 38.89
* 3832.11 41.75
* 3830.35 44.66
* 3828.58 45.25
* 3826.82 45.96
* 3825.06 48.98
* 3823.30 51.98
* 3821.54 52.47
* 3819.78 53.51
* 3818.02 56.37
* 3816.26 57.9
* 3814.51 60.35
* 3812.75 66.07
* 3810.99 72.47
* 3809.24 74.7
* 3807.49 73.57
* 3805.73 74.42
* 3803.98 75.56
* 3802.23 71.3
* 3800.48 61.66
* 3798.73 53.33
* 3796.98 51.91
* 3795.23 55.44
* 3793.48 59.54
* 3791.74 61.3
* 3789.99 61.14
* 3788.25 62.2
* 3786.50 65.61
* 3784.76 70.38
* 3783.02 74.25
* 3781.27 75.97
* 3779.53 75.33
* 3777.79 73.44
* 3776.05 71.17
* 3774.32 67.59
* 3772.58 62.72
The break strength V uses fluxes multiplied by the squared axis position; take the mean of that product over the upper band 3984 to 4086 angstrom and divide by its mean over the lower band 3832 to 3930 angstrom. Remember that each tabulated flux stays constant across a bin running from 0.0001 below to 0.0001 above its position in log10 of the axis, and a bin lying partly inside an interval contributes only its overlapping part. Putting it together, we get 1.4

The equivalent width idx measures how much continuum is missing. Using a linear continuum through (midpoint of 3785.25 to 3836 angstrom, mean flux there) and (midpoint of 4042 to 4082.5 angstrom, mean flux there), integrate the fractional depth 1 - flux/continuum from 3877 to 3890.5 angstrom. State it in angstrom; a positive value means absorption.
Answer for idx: 1.6 angstrom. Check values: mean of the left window 58.1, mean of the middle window 56.2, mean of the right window 77.1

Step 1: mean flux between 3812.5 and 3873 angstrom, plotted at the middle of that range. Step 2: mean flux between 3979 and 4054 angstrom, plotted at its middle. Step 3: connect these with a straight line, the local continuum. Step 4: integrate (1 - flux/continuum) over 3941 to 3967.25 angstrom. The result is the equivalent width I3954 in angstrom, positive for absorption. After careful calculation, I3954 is 5.5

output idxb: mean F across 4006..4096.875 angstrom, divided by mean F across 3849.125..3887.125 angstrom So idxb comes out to 1.29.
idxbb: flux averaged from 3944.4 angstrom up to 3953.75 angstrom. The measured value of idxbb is 63.6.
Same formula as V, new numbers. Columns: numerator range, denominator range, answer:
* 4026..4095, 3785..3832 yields 1.50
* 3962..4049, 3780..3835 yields 1.31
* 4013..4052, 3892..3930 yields 1.39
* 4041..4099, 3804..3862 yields 1.56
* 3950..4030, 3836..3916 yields 1.18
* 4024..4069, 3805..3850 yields 1.60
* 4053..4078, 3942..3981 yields 1.53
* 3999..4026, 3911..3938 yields 1.75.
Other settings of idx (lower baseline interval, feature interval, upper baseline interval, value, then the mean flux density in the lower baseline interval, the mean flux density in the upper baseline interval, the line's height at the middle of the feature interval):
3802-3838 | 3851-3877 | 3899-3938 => -3.7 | 56.1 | 53.2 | 54.8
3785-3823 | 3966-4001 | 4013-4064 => 6.5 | 62.9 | 79.7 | 75.7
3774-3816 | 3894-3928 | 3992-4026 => 5.0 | 66.9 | 79.7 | 73.9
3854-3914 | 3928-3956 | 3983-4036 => 9.7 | 61.9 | 78.7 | 69.6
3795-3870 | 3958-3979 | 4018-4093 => 8.2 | 58.3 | 79.1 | 71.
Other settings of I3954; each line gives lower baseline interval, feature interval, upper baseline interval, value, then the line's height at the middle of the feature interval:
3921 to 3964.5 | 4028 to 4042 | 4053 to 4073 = -2.1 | 70.1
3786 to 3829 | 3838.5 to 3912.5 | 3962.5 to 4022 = 2.2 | 63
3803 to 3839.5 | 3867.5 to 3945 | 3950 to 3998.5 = 3.1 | 57.5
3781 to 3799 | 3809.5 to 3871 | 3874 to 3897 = 3.9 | 60.4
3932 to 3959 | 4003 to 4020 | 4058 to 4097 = -4.2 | 64.3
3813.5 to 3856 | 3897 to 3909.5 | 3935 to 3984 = -2.7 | 52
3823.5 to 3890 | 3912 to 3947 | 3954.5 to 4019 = 7.8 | 61.4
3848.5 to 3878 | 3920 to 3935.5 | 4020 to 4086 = 6.6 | 68.1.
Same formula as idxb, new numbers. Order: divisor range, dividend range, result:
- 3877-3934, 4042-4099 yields 1.37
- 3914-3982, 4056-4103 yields 1.56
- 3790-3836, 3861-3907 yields 1.06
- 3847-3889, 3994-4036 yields 1.31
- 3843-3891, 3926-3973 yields 0.72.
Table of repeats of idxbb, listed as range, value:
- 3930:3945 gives 33.4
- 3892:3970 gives 53.2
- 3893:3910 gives 63.3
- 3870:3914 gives 61.4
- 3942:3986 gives 54.6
